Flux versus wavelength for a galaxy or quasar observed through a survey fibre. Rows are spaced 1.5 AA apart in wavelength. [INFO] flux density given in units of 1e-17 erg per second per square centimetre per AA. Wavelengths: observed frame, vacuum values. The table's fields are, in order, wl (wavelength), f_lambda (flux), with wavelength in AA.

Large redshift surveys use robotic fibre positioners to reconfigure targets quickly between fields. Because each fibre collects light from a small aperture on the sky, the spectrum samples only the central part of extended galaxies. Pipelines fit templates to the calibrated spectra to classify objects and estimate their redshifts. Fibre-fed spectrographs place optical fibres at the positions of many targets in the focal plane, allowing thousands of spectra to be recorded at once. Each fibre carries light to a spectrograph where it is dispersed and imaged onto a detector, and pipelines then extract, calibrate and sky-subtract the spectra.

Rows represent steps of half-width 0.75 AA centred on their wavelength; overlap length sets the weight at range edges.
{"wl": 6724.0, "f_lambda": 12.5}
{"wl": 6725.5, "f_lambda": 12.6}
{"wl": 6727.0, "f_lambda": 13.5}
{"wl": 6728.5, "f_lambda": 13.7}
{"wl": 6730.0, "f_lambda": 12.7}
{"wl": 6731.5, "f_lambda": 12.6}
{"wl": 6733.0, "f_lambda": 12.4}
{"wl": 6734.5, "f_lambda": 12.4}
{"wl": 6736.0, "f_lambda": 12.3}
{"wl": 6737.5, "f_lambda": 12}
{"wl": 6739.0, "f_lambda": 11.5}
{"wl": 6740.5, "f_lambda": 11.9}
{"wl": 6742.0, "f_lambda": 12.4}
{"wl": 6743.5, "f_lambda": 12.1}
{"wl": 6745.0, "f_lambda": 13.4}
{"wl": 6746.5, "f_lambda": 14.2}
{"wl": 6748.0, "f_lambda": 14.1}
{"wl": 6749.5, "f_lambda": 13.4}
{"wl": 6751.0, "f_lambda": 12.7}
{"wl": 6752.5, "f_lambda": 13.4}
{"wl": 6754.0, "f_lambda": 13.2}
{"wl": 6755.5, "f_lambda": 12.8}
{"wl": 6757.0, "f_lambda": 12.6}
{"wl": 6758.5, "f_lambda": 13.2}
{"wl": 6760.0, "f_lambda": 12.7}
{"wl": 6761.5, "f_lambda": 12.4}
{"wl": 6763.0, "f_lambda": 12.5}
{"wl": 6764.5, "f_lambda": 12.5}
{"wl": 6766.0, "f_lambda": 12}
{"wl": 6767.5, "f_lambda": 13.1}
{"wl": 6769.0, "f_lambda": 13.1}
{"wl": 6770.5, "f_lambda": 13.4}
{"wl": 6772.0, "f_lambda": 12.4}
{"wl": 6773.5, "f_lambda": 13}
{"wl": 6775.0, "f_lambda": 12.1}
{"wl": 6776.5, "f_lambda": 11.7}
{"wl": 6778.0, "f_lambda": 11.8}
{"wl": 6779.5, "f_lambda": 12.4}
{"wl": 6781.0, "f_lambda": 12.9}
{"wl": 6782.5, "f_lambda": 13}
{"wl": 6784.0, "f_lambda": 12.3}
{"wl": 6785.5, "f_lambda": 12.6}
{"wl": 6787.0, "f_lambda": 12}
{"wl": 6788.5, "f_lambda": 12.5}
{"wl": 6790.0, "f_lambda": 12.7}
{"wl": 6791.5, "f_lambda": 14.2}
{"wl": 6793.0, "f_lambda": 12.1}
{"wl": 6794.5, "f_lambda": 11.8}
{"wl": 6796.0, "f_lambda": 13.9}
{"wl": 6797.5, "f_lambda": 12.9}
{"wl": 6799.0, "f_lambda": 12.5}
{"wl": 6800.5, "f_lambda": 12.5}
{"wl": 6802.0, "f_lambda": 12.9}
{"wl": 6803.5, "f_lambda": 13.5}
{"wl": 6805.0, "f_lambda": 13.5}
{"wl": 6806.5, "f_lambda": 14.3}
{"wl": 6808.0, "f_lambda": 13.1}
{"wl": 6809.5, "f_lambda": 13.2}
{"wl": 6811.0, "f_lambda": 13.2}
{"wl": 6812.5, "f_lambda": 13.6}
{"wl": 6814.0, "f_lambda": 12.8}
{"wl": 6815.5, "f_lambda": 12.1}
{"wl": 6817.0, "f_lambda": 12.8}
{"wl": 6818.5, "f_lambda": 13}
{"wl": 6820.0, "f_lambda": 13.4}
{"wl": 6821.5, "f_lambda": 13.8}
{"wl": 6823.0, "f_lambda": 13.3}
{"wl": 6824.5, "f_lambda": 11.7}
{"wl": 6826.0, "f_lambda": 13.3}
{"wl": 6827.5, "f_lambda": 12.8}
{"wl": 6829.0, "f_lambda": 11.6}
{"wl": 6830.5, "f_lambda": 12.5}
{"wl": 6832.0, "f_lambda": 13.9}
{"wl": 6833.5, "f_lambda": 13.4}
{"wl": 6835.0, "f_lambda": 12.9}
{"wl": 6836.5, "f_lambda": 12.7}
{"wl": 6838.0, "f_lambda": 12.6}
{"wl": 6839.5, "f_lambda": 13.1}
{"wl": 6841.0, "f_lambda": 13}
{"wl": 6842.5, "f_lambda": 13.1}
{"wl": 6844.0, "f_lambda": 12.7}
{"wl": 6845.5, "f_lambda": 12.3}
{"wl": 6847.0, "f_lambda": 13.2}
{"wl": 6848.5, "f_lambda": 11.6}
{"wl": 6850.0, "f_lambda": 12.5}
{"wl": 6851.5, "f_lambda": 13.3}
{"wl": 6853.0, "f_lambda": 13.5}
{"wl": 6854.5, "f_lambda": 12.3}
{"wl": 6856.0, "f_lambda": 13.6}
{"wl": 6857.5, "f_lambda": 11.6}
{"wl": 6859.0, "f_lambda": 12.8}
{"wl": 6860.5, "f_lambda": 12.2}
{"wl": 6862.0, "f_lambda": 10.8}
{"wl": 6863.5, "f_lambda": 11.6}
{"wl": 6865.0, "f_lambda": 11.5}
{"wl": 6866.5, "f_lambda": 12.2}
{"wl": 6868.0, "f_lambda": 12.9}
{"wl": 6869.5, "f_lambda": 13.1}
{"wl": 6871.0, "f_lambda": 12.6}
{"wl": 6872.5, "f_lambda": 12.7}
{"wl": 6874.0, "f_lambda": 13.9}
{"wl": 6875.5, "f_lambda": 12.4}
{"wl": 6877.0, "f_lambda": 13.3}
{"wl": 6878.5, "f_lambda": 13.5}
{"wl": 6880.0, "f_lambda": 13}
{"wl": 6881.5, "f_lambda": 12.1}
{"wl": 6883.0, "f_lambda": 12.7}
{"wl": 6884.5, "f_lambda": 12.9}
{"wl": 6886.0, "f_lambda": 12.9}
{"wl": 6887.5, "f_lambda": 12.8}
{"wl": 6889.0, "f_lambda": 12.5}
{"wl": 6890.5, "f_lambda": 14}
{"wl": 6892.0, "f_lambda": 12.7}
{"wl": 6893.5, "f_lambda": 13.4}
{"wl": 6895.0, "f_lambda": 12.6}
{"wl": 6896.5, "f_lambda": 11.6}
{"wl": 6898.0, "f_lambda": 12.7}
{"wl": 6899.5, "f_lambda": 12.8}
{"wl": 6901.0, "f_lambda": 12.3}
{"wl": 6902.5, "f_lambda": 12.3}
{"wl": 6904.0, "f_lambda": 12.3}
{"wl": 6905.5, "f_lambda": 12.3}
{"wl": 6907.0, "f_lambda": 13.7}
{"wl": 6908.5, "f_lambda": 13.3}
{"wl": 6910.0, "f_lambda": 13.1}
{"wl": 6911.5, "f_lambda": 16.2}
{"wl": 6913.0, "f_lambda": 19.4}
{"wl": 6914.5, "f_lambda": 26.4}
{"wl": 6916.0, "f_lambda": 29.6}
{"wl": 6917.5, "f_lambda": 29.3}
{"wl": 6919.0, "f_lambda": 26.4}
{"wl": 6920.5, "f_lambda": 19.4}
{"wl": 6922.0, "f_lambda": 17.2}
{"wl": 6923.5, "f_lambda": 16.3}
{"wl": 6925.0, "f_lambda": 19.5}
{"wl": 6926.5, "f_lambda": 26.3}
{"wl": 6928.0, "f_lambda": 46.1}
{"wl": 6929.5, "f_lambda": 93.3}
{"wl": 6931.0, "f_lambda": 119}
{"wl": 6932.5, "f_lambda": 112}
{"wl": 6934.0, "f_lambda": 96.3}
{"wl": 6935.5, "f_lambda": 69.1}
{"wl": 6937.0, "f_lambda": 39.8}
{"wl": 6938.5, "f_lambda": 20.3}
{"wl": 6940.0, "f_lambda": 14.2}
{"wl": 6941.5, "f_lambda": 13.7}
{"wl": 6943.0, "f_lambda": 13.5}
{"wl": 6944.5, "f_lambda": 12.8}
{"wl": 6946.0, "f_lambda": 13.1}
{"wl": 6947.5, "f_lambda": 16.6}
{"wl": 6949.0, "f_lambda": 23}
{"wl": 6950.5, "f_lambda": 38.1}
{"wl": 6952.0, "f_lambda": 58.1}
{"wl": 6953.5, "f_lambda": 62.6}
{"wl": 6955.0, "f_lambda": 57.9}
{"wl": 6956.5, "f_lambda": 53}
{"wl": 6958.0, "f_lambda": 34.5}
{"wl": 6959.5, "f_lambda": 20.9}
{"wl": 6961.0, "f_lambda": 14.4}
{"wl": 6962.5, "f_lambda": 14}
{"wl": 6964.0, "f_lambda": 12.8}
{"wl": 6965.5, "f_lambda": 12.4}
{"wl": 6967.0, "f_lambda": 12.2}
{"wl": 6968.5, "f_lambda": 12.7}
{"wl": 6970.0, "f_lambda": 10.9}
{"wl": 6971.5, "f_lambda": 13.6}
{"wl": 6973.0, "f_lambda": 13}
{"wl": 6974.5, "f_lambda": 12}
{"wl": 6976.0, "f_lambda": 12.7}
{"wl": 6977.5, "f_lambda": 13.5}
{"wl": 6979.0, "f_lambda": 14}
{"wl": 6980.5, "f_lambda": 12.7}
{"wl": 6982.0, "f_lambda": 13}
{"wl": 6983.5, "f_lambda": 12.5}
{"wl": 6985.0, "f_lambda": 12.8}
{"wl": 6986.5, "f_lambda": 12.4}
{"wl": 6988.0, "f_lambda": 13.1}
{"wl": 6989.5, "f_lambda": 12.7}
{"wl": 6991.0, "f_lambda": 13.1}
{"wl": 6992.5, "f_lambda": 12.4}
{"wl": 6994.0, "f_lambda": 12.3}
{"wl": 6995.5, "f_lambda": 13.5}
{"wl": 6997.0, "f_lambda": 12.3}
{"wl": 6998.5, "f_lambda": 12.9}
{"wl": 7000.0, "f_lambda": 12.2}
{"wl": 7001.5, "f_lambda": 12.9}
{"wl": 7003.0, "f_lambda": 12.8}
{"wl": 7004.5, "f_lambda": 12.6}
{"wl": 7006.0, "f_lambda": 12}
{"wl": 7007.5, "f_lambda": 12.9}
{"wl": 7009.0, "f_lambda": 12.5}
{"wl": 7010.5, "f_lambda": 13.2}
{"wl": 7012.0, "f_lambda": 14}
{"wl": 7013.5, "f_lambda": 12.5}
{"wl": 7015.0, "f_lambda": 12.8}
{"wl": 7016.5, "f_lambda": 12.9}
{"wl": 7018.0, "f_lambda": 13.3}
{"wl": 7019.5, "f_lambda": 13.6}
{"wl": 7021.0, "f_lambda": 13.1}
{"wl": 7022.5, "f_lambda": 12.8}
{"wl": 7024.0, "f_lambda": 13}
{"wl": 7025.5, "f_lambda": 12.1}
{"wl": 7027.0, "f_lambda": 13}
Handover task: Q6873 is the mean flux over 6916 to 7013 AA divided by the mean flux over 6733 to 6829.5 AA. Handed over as 1.99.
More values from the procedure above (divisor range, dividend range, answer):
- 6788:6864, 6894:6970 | 2.31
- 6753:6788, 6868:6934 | 1.86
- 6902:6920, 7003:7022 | 0.69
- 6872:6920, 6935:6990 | 1.46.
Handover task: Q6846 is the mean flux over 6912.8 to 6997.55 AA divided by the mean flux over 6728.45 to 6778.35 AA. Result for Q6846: 2.2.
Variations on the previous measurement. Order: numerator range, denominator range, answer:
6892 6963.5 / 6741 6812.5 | 2.39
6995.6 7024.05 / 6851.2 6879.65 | 1.02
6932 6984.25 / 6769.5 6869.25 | 2.16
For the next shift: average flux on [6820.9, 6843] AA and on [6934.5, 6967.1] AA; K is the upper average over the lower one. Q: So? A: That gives 2.27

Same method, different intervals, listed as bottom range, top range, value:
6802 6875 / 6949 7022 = 1.39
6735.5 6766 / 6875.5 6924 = 1.21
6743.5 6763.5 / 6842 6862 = 0.96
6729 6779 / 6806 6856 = 1.02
